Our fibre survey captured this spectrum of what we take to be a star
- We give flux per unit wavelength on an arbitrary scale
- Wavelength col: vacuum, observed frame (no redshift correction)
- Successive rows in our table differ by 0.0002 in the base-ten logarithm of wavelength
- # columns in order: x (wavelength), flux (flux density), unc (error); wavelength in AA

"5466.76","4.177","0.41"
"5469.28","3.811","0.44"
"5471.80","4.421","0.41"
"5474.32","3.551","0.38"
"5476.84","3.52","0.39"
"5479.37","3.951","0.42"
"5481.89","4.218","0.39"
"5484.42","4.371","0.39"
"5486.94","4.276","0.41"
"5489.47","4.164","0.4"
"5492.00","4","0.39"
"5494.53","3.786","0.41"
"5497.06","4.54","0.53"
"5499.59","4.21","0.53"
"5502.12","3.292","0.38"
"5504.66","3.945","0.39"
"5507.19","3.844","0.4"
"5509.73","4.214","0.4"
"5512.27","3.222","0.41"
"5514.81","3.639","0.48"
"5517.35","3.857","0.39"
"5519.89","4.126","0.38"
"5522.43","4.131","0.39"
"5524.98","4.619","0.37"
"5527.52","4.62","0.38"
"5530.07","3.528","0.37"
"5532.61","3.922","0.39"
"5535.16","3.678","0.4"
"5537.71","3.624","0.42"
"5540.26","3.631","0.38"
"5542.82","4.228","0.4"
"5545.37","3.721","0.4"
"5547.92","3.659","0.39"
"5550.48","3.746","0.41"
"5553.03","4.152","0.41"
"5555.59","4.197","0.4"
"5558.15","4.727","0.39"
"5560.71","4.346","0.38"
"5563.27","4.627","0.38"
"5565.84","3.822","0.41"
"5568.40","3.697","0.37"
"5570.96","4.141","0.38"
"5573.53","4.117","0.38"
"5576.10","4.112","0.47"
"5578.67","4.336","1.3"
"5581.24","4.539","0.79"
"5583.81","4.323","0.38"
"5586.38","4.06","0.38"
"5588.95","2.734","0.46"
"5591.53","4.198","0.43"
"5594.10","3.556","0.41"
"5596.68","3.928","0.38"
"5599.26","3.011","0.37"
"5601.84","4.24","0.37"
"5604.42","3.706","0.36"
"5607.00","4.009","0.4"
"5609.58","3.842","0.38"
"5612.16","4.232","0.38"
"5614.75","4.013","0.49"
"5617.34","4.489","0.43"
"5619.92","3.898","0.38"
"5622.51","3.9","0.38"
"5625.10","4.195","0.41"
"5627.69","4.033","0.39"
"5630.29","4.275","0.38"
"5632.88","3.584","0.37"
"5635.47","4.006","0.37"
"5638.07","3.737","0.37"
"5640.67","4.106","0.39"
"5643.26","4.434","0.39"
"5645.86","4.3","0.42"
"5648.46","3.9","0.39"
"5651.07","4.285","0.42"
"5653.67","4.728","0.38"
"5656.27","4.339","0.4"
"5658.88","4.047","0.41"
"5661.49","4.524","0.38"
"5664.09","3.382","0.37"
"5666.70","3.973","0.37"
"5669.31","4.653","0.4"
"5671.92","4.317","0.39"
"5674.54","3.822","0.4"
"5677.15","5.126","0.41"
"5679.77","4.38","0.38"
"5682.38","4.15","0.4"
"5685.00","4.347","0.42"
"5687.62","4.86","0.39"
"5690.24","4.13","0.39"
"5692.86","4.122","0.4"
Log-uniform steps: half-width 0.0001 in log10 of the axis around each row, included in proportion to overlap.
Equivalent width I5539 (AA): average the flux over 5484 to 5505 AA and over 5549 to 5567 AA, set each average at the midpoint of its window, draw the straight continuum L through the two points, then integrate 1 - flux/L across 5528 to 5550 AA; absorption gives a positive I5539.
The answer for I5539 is 2.08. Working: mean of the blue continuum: 4.06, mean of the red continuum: 4.23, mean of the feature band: 3.78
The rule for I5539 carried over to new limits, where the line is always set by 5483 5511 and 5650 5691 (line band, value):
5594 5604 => 1.2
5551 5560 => -0.3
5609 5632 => 0.8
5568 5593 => 0.9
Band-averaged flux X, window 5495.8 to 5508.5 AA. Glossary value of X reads 3.97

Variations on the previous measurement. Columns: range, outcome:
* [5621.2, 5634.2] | 4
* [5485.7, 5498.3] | 4.15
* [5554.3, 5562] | 4.42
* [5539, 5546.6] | 3.86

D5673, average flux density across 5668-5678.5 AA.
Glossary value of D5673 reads 4.48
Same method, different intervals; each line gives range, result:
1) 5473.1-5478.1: 3.54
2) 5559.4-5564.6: 4.48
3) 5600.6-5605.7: 3.97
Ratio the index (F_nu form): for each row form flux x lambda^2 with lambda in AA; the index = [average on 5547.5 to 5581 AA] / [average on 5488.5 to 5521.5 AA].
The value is 1.1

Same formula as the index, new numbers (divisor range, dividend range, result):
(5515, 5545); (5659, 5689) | 1.14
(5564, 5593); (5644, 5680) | 1.09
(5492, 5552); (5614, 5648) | 1.08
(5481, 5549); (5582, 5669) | 1.05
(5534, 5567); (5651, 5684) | 1.11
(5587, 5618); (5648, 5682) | 1.14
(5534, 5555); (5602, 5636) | 1.08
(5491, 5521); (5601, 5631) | 1.09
